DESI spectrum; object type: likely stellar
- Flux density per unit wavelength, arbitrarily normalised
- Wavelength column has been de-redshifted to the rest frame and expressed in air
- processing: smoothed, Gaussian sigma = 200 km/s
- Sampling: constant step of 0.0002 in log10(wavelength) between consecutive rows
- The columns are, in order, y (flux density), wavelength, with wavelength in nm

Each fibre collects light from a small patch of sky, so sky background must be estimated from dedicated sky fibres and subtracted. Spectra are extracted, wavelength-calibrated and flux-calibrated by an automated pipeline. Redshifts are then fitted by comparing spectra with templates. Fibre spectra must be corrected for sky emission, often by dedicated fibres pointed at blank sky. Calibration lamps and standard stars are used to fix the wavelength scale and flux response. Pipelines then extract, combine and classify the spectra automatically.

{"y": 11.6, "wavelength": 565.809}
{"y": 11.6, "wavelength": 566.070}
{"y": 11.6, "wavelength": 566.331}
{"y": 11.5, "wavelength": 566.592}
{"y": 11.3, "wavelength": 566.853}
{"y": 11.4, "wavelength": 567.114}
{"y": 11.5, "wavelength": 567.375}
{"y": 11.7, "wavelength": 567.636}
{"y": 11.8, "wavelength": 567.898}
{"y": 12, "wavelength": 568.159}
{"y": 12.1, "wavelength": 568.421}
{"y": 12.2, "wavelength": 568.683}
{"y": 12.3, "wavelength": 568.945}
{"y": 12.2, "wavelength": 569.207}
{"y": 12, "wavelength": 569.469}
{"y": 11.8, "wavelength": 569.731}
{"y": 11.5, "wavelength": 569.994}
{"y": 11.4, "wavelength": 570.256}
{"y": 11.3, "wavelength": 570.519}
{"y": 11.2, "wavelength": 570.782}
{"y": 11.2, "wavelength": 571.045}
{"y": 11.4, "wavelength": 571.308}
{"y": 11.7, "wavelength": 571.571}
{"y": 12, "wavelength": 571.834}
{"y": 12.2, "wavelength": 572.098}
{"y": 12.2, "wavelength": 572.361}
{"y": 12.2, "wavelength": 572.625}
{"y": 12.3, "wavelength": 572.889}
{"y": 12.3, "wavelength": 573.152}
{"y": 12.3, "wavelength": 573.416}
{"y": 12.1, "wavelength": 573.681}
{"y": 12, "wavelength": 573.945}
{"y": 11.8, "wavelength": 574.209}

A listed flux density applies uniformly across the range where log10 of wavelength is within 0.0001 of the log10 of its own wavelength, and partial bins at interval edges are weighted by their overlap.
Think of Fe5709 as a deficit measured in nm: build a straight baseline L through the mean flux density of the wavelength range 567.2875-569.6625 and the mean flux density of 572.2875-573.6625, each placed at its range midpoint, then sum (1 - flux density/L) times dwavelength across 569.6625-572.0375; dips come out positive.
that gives 0.12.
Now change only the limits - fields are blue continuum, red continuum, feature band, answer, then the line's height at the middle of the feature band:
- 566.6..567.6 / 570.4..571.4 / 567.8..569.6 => -0.114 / 11.4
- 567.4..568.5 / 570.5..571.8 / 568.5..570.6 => -0.040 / 11.6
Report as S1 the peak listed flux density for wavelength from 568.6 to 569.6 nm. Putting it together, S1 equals 12.3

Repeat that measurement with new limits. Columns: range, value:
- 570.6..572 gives 12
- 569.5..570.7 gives 11.8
